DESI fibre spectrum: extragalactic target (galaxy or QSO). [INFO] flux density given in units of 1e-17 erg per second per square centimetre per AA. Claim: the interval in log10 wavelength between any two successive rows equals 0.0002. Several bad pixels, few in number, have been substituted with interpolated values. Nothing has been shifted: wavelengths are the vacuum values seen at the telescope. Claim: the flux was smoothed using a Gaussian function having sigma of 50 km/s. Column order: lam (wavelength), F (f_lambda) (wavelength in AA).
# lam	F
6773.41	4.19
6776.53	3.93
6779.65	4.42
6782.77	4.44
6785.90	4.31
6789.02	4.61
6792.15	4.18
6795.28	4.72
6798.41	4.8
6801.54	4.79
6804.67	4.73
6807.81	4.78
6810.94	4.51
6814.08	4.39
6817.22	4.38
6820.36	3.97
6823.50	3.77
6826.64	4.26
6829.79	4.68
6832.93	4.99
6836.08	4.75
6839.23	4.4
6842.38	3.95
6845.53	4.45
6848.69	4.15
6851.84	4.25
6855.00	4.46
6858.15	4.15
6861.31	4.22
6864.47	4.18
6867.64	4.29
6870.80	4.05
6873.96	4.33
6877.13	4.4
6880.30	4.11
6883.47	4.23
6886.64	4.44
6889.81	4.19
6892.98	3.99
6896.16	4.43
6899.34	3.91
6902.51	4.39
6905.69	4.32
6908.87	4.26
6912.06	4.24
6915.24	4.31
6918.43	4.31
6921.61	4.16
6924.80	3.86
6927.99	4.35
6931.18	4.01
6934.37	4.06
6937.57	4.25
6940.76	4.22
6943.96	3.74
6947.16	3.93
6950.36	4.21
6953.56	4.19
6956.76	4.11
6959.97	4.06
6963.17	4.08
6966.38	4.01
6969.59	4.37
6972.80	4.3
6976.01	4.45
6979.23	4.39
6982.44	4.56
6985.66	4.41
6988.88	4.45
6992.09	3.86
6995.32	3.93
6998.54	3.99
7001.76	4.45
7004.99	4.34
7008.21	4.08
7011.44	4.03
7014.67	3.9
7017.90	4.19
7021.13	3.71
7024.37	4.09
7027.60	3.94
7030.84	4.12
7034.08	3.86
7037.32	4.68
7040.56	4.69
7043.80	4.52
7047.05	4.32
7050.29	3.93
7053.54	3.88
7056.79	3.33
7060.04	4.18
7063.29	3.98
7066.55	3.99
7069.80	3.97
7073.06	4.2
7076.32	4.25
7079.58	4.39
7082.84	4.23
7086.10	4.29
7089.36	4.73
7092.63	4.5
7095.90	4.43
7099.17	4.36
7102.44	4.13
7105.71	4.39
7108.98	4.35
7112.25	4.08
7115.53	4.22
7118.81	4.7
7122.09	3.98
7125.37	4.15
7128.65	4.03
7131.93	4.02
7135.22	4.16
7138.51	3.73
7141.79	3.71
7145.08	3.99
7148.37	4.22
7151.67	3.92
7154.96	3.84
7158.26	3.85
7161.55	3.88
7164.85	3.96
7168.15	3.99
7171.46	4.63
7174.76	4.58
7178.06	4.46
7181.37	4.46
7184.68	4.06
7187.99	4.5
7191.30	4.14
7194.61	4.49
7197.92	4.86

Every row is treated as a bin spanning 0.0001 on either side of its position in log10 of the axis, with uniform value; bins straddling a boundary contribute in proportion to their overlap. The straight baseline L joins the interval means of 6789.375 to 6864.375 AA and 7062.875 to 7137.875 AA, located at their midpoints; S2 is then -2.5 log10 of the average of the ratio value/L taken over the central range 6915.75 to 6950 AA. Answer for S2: 0.064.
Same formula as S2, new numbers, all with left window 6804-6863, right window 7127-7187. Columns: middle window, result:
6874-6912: 0.020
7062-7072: 0.047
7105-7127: -0.036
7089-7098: -0.093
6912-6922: 0.008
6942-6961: 0.060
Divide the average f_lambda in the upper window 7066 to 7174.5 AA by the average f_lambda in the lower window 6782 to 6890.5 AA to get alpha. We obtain 0.95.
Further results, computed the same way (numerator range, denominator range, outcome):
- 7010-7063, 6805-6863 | 0.93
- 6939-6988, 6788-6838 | 0.93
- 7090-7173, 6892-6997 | 0.99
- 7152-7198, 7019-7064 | 1.04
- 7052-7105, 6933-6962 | 1.02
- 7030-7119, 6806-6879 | 0.98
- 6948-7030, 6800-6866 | 0.95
